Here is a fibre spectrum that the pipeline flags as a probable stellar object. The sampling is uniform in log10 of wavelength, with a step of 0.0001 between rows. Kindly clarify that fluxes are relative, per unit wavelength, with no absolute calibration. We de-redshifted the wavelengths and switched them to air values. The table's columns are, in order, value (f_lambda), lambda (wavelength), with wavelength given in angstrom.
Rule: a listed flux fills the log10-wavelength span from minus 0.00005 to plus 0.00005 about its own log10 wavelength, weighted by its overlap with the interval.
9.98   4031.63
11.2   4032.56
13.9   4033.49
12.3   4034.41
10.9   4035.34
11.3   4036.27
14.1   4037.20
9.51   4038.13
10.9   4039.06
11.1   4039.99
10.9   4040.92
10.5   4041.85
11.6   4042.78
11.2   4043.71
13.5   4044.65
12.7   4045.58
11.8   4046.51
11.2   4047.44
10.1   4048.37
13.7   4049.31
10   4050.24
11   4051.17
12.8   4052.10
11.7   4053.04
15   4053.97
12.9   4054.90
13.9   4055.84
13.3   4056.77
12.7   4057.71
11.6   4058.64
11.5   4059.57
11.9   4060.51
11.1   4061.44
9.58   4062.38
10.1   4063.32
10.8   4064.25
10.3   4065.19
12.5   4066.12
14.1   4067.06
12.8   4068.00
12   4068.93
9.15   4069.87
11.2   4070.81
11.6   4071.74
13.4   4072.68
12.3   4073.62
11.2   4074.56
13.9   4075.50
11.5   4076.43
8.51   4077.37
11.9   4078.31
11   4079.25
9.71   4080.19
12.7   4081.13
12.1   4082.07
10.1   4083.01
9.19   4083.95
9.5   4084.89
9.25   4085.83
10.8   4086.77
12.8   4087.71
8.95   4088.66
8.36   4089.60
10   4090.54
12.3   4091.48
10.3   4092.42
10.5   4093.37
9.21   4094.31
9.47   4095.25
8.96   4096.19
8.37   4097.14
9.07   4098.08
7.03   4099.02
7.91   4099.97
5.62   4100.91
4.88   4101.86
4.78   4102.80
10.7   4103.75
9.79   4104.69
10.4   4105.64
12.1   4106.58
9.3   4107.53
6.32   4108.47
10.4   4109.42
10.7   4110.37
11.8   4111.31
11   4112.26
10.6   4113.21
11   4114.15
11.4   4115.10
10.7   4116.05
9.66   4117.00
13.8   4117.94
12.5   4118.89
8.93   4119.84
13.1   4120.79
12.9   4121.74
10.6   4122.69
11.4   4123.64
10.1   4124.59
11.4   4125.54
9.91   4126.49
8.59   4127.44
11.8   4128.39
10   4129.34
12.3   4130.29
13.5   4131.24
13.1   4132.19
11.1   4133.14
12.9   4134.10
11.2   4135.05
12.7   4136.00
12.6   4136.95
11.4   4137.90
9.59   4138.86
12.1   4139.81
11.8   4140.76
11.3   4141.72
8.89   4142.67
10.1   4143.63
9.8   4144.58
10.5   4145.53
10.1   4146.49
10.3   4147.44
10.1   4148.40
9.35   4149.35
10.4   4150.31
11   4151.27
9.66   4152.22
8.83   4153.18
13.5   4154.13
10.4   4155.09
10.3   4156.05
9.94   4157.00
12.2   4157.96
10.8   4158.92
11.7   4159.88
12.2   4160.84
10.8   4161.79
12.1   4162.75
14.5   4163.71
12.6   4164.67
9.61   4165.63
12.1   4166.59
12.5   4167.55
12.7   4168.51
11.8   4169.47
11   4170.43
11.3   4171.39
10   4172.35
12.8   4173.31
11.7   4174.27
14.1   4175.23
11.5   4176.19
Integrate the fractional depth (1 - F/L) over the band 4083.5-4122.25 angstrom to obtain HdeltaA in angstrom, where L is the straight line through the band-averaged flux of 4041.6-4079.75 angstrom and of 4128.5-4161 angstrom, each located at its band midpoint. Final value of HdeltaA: 5.3 angstrom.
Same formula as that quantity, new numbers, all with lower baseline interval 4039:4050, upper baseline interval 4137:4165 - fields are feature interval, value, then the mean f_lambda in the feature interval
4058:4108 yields 4.5 angstrom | 10.3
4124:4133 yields -0.1 angstrom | 11.2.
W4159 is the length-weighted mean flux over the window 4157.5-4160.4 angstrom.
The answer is 11.5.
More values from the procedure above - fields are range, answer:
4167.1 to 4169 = 12.6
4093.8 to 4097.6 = 9.03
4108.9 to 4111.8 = 10.9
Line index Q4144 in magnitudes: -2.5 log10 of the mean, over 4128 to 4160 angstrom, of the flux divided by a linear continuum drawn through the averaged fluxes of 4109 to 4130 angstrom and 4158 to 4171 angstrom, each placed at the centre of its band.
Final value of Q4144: 0.04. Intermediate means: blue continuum 11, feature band 11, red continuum 11.9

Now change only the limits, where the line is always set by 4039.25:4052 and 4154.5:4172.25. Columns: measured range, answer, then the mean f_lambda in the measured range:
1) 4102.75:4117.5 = 0.134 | 10.2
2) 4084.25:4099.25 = 0.186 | 9.72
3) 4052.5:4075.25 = -0.041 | 12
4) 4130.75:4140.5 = -0.043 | 12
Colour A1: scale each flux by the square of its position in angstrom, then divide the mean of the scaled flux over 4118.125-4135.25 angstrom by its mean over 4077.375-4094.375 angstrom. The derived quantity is 1.12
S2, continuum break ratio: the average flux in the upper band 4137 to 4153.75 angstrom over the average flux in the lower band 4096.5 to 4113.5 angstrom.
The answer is 1.2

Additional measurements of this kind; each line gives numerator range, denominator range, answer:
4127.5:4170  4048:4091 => 0.99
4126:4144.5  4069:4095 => 1.04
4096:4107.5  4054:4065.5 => 0.71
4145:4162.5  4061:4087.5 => 0.96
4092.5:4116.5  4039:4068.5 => 0.78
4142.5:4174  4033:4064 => 0.94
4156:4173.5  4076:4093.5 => 1.11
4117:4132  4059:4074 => 0.99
